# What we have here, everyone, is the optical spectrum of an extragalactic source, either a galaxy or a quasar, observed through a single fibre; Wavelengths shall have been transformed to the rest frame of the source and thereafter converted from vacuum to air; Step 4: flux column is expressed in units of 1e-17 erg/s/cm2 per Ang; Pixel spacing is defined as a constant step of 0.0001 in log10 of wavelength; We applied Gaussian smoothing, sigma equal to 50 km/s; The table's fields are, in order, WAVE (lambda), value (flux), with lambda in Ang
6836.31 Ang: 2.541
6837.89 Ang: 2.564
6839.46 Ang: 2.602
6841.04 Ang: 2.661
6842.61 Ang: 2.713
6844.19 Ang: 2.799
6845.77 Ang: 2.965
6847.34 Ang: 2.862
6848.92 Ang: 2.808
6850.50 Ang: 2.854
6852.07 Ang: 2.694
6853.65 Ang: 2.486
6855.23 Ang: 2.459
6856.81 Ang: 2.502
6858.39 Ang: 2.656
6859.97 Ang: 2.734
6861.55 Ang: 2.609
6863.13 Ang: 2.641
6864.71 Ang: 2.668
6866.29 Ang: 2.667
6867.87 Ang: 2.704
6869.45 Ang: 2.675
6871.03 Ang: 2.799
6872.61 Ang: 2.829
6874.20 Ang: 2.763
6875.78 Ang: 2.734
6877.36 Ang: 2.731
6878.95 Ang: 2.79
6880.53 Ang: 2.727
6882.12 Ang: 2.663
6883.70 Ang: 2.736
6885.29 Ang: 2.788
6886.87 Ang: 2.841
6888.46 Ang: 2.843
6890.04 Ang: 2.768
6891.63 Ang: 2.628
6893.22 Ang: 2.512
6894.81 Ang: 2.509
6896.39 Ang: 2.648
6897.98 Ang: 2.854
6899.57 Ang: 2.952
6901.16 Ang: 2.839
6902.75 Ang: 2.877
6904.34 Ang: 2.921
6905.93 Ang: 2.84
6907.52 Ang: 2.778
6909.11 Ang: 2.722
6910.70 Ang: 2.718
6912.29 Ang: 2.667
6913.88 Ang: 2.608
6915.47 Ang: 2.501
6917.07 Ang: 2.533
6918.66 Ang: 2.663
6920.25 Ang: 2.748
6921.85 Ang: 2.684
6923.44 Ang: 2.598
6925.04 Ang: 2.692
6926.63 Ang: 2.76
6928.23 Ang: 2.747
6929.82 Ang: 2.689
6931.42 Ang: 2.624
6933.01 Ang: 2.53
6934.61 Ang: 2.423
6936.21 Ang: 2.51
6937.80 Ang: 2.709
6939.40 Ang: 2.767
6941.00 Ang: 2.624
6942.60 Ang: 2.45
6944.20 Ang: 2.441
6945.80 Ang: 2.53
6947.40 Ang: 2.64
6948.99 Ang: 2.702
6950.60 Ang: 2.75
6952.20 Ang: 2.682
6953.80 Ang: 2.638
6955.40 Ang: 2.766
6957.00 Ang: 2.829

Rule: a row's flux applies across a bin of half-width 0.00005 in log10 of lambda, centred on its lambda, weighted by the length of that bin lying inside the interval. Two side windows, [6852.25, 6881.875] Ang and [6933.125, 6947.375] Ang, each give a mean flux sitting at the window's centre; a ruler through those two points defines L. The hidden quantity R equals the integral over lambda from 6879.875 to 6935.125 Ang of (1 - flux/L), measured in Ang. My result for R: -2.0 Ang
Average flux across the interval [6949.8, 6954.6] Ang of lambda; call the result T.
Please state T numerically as 2.69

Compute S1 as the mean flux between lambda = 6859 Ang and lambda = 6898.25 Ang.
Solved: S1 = 2.71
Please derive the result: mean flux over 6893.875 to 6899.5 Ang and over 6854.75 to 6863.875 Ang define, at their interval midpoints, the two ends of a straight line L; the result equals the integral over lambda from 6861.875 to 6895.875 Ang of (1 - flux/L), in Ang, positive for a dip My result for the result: -0.73 Ang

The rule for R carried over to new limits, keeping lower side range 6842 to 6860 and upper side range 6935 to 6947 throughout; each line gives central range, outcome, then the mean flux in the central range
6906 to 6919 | -0.2 Ang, 2.66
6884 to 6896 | -0.2 Ang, 2.7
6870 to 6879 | -0.3 Ang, 2.77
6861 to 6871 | 0.1 Ang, 2.67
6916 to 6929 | -0.4 Ang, 2.67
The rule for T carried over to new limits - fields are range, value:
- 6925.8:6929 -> 2.75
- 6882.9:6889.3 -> 2.8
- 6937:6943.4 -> 2.64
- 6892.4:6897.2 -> 2.56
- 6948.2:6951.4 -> 2.72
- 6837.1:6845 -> 2.67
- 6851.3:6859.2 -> 2.56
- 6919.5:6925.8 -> 2.68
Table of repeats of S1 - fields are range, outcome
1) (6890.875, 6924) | 2.71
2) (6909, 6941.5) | 2.64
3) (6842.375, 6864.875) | 2.7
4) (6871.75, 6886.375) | 2.75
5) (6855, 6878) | 2.68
